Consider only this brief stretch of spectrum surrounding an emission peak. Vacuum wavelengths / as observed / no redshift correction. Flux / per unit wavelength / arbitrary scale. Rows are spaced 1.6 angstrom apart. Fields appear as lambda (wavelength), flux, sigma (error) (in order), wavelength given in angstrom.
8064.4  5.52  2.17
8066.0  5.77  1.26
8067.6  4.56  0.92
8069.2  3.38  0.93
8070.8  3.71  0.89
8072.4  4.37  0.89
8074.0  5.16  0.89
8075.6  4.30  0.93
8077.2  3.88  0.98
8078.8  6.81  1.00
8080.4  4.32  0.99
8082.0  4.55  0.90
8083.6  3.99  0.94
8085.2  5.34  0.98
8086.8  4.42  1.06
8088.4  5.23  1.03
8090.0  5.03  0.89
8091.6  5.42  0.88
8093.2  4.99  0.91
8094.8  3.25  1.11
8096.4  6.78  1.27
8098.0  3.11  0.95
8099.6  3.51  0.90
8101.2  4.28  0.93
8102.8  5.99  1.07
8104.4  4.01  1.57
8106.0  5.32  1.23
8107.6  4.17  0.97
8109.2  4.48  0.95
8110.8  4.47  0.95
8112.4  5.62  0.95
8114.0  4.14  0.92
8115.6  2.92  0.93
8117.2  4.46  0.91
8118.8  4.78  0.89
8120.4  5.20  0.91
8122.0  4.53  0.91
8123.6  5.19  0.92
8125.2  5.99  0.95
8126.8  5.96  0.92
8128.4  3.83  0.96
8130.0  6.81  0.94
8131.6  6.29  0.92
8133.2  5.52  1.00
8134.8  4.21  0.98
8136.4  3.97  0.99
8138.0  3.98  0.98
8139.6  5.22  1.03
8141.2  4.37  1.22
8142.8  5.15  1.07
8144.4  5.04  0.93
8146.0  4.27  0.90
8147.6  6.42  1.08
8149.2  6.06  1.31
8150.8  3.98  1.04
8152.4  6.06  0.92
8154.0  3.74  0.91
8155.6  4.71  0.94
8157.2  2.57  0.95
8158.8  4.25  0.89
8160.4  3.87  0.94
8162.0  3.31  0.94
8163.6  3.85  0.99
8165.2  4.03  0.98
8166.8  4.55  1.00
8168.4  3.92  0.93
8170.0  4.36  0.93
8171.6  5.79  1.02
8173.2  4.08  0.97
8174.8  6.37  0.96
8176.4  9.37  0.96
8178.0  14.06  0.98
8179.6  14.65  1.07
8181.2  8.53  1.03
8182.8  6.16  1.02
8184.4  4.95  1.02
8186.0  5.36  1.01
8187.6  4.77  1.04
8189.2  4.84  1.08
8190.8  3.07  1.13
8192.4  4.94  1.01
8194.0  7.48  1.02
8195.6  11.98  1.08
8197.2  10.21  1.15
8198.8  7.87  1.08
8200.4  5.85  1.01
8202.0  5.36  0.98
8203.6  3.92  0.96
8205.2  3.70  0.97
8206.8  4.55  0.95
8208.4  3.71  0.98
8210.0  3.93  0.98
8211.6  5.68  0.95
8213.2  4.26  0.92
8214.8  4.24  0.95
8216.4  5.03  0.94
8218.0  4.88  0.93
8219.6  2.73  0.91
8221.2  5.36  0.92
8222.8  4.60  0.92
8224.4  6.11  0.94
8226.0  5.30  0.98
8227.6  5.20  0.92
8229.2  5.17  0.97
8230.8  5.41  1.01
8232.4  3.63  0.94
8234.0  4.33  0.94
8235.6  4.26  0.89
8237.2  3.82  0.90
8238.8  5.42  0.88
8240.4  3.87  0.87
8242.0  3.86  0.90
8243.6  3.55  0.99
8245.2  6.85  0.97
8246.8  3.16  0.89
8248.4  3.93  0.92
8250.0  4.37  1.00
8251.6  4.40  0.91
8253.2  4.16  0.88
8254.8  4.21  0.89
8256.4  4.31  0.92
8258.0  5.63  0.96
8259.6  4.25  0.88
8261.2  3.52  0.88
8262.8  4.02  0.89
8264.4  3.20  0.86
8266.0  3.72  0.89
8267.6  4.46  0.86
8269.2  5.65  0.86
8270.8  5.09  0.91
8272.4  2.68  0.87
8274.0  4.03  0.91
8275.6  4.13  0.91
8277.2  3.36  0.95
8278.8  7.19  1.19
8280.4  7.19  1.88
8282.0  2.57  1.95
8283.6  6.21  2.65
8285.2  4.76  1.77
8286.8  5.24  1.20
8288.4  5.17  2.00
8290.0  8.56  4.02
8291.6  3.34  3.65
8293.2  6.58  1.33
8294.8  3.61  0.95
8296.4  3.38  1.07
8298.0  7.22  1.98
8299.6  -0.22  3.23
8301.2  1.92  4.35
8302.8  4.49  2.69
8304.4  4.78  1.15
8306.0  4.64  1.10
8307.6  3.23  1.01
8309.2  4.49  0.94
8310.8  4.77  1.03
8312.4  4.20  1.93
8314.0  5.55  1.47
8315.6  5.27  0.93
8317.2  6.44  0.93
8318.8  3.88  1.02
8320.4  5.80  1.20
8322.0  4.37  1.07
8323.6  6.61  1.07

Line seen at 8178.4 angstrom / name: [S II]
